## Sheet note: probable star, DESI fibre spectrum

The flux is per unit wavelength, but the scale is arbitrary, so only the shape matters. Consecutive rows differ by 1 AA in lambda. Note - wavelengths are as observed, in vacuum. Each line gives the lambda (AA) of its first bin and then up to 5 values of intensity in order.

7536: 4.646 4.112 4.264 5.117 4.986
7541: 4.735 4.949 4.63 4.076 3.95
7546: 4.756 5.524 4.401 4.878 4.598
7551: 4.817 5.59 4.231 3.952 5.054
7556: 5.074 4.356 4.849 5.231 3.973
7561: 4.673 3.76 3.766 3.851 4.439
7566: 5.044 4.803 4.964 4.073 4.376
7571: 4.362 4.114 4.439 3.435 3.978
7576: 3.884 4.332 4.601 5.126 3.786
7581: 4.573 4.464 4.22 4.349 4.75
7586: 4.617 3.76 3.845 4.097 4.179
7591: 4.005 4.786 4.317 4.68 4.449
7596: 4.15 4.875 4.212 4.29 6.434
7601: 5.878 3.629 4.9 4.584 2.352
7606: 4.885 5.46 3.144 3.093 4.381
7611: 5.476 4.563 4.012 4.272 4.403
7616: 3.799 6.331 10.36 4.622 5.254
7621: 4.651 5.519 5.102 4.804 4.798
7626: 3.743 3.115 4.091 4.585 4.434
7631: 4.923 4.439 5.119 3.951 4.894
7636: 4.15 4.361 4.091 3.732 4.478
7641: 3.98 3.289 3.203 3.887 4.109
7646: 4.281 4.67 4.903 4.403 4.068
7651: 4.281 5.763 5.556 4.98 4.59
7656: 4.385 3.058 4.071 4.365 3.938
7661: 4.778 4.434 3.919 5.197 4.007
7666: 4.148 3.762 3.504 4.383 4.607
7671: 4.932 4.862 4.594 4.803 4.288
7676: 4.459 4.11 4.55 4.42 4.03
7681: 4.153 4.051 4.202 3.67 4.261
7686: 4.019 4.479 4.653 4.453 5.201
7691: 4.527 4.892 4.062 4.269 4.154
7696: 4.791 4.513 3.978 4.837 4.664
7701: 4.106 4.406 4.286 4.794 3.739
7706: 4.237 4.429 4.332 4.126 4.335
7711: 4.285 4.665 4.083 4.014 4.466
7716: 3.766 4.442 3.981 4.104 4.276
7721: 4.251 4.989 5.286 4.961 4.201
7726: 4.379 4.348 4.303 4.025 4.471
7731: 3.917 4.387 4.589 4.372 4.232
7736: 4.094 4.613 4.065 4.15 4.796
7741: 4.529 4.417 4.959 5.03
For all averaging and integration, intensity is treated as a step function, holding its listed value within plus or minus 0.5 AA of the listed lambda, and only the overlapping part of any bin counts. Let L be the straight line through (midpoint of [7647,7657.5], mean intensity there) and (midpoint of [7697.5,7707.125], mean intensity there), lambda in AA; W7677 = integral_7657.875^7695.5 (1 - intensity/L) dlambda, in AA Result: 1.1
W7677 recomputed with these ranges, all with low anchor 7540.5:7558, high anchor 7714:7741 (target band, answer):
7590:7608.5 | 0.4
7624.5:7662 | 1.7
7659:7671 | 0.5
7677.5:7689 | 0.5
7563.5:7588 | 1.6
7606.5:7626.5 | -1.4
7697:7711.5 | 0.2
